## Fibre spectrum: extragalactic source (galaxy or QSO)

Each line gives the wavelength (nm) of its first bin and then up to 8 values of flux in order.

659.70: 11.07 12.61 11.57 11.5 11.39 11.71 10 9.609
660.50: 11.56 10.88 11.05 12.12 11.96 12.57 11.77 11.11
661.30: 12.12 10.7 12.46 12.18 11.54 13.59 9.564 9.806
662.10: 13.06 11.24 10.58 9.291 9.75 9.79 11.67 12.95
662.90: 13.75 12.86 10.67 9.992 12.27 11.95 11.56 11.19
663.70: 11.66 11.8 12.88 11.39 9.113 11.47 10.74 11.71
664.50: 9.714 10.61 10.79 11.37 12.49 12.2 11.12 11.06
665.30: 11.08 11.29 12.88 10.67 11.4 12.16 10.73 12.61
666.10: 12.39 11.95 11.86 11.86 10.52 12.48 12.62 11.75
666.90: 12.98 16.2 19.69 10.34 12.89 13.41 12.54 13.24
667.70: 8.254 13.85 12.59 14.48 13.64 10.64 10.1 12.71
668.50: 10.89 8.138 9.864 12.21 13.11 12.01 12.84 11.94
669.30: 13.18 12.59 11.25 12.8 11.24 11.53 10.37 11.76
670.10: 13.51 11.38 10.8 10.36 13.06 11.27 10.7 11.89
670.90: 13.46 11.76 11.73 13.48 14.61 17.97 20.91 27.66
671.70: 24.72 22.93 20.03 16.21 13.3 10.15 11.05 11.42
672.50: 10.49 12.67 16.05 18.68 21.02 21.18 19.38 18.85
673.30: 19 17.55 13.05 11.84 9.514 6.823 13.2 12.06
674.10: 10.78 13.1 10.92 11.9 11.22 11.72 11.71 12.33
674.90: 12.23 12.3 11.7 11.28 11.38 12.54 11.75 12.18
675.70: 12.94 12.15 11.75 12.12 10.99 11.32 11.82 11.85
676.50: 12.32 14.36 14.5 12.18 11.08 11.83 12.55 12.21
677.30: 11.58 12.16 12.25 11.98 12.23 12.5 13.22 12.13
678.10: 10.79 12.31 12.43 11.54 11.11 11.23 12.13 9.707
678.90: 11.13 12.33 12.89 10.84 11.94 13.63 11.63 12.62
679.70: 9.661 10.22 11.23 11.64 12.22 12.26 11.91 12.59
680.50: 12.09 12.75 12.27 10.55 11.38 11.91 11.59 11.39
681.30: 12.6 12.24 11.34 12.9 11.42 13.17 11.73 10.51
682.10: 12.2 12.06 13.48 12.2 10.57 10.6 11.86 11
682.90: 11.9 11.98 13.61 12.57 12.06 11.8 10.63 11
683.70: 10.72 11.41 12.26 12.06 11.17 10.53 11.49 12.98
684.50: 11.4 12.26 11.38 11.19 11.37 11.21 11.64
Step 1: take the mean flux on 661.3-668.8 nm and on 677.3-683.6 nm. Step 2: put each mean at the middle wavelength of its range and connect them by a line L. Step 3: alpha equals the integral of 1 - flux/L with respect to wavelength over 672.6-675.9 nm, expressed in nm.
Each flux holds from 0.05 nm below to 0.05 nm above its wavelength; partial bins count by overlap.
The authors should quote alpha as -0.47 nm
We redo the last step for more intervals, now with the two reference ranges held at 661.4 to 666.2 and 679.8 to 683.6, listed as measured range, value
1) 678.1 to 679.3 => 0.02 nm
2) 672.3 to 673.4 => -0.47 nm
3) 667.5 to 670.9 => -0.07 nm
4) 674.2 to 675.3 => -0.01 nm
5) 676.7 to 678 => -0.05 nm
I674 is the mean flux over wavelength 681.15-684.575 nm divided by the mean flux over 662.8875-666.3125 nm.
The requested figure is 1.0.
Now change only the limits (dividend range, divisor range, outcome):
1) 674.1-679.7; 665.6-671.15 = 0.99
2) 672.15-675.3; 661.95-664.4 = 1.18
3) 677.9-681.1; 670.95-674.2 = 0.75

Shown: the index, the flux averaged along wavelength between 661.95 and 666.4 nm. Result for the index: 11.4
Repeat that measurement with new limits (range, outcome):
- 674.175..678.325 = 12.1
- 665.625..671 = 12.1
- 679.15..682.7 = 11.8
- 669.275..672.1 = 14.4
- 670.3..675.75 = 14.1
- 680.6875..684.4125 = 11.7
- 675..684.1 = 11.9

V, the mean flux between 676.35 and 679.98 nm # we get 12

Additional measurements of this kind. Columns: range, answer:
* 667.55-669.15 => 11.8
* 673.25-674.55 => 12.4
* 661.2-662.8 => 11.2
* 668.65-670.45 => 11.8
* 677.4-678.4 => 12.2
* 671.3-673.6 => 17.3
